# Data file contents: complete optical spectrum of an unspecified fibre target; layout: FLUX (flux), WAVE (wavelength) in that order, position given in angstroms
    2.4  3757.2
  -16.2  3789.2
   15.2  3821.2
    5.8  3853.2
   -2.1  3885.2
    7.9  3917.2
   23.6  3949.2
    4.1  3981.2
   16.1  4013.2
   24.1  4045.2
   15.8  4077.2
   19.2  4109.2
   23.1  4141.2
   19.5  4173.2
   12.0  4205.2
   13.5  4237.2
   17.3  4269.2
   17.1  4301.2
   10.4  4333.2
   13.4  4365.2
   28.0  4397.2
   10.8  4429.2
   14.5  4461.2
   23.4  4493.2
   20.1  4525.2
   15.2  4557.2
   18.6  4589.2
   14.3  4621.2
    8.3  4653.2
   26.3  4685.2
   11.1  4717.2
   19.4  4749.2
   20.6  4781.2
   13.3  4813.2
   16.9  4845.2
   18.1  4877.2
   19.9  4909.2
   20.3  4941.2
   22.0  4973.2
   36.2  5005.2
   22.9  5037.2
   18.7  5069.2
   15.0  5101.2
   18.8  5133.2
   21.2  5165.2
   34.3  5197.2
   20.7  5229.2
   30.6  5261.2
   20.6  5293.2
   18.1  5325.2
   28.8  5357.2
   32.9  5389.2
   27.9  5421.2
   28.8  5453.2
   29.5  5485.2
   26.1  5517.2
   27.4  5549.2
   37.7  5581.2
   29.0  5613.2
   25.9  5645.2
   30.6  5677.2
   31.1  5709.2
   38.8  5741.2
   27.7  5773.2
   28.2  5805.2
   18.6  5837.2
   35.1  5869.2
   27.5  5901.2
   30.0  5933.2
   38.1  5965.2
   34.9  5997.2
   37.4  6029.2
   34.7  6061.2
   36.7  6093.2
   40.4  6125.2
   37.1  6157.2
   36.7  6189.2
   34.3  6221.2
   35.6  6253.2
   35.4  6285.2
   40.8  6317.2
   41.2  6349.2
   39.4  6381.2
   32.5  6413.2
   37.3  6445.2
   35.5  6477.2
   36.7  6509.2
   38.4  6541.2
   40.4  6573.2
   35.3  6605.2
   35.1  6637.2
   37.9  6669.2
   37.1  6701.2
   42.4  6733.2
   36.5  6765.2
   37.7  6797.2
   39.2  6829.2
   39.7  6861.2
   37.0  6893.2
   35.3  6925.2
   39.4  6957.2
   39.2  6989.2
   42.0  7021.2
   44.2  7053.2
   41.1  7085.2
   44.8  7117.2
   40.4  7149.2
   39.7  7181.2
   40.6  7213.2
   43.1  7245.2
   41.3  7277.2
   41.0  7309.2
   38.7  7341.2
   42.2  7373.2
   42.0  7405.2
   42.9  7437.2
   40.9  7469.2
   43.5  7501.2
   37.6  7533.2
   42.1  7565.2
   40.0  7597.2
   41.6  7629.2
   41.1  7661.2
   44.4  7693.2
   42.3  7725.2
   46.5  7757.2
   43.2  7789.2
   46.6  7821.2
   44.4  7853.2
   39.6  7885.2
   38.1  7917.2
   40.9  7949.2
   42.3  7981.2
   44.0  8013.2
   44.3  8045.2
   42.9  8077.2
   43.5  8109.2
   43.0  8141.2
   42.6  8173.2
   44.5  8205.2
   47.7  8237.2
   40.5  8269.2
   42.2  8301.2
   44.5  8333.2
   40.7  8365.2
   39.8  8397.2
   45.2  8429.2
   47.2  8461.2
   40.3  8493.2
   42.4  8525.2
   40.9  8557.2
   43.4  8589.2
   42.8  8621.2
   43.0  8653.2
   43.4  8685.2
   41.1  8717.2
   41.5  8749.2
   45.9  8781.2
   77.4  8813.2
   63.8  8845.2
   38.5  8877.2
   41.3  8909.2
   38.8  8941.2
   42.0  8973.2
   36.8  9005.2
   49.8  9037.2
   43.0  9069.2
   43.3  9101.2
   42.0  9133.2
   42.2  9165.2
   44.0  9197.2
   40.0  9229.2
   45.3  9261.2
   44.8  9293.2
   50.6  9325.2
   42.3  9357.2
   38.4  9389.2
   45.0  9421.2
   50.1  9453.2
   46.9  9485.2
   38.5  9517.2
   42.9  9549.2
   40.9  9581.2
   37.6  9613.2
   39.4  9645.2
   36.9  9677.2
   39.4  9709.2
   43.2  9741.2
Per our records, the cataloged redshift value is 0.34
